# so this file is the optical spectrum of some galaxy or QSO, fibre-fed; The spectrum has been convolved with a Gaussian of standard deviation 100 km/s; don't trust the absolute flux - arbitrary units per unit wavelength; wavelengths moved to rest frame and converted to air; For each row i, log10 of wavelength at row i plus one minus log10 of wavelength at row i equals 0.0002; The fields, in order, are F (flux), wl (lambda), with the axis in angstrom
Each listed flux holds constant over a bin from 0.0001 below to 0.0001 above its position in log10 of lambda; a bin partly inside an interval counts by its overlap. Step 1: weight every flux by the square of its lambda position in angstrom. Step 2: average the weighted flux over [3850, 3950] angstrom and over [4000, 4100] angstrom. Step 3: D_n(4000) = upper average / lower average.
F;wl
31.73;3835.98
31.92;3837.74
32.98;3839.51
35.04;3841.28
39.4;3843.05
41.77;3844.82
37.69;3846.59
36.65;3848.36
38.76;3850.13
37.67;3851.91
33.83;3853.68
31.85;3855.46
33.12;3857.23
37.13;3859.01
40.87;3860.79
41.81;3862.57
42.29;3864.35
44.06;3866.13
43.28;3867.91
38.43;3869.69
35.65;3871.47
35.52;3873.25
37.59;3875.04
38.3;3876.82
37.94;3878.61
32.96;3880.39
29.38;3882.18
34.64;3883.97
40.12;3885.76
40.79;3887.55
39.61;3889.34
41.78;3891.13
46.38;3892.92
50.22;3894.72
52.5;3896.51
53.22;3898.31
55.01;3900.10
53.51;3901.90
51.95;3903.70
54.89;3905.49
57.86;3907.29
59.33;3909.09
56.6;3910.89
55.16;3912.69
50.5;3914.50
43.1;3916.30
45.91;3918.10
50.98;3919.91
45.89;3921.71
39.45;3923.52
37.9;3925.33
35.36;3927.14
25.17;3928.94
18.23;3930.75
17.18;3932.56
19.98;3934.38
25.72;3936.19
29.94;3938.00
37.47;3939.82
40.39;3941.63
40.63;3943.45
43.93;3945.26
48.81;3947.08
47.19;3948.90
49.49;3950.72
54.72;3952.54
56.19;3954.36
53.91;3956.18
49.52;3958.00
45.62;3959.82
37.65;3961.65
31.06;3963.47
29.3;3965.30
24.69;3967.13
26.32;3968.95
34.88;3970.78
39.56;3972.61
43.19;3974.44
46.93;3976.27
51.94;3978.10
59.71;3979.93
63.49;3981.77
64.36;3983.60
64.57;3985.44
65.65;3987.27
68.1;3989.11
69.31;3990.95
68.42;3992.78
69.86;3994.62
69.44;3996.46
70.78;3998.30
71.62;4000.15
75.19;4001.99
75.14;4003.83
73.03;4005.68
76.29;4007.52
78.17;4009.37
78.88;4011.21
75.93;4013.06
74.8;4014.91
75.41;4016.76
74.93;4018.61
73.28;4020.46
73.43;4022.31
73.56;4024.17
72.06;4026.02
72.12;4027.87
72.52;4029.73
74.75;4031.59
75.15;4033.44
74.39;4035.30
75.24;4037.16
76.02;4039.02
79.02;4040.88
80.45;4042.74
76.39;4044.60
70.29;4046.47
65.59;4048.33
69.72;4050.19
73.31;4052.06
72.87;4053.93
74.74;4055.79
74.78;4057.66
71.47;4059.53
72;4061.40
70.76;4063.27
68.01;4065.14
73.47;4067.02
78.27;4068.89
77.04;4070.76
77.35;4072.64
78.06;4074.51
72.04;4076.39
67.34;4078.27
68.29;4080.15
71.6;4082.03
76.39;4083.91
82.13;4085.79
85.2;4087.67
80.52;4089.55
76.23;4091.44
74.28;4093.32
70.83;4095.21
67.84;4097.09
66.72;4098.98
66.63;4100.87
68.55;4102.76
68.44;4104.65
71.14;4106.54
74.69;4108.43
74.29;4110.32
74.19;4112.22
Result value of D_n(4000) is 1.95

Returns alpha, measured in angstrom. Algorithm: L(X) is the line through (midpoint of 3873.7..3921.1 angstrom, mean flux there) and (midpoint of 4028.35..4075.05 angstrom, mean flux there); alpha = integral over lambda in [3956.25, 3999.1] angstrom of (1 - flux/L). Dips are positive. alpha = 6.51 angstrom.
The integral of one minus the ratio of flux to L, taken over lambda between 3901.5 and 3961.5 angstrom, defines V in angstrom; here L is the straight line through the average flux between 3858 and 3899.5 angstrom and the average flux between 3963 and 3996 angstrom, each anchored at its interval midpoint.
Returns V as 3.6 angstrom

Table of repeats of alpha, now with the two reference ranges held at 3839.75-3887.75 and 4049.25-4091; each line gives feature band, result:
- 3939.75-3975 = 8.0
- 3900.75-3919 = -2.9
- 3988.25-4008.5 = -3.3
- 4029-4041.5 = -1.3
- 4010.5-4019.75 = -1.6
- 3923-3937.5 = 6.5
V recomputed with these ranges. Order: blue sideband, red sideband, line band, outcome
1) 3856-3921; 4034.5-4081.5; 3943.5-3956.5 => 1.2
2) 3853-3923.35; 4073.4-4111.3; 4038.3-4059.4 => -2.2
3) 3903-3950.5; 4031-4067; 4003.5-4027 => -3.8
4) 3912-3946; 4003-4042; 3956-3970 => 3.9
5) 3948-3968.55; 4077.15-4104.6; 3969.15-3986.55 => -1.2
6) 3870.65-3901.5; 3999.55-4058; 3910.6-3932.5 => 3.8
